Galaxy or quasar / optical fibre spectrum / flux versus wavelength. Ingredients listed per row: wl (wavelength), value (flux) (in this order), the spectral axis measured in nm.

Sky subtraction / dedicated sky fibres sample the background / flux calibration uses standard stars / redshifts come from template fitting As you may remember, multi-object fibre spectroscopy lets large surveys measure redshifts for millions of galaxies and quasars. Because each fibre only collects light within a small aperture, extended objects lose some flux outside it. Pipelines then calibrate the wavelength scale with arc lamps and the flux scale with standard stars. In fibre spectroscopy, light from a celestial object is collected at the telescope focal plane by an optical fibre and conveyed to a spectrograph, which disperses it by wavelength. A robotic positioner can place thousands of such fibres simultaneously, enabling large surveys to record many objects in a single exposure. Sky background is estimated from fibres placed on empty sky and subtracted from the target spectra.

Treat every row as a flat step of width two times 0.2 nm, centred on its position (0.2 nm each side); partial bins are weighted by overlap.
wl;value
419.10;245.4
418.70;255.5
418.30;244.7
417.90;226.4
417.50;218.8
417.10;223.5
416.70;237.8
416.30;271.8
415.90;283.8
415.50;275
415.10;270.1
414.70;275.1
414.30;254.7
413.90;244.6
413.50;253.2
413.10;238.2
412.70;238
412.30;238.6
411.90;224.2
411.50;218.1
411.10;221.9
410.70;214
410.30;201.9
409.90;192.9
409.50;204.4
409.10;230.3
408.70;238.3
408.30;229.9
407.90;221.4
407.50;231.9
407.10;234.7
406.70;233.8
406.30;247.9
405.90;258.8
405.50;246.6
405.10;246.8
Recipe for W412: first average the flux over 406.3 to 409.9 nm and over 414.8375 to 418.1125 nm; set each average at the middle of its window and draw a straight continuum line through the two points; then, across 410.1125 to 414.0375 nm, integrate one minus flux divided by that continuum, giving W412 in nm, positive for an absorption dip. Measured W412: 0.160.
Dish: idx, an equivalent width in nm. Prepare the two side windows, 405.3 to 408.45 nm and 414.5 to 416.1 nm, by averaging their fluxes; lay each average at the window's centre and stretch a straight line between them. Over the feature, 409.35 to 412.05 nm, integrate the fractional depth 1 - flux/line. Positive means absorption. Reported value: 0.47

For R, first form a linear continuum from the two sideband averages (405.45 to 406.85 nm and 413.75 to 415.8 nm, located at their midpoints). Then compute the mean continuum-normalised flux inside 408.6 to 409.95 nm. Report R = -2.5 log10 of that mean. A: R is 0.17 mag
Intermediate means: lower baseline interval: 247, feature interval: 217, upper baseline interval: 265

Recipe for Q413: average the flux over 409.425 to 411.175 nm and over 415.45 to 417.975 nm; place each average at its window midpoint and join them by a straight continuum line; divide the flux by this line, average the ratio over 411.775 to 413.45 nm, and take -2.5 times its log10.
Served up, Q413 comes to -0.07 mag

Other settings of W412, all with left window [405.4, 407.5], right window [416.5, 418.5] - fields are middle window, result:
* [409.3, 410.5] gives 0.20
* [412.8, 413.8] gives -0.04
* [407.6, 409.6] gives 0.12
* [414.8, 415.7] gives -0.15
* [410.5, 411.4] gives 0.08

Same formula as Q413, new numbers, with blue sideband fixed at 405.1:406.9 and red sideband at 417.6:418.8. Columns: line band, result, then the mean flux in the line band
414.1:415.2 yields -0.11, 266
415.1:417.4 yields -0.08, 258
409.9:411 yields 0.18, 206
